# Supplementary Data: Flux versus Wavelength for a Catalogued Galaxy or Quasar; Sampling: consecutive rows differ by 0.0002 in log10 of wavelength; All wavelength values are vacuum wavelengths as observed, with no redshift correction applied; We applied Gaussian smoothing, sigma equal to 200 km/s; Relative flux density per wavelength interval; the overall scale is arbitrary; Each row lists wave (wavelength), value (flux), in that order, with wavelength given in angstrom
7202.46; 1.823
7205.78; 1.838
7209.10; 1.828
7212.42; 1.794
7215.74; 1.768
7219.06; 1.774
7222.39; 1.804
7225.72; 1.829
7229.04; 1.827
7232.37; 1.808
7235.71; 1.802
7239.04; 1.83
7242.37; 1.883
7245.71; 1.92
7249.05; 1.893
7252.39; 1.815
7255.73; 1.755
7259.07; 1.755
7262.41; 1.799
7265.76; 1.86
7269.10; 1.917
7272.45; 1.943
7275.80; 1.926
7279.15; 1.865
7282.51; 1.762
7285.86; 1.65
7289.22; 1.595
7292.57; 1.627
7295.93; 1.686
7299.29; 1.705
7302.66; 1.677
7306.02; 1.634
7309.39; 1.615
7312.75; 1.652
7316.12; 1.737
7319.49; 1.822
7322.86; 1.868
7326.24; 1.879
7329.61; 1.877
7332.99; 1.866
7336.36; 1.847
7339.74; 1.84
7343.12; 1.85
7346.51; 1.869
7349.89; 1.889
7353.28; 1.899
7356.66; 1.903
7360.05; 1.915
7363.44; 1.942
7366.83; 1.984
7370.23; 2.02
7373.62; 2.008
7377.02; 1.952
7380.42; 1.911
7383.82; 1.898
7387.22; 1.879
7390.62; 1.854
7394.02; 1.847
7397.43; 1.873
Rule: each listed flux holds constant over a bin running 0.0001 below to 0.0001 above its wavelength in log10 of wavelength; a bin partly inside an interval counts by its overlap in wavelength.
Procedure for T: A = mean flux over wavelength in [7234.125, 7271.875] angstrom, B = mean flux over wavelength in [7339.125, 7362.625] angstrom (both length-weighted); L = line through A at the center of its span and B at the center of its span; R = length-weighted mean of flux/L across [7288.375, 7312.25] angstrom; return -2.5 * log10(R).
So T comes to 0.131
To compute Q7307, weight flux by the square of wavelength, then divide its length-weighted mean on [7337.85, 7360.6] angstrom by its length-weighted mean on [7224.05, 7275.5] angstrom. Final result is 1.0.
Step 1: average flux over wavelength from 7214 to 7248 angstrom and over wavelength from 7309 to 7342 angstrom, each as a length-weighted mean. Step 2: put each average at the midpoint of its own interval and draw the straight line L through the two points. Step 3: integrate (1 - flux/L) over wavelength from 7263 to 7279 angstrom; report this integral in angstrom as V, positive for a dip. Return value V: -0.71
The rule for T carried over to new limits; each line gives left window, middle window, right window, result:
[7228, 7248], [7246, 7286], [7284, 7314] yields -0.05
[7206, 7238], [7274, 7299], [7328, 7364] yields 0.07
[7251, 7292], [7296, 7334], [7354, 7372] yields 0.07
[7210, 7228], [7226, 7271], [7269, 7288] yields -0.01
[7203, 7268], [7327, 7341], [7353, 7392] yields 0.02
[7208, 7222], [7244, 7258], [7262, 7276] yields 0.01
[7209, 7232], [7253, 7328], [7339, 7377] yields 0.06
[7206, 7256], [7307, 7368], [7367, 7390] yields 0.04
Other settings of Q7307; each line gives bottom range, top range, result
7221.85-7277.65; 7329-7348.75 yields 1.03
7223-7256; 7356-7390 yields 1.09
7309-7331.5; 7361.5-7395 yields 1.10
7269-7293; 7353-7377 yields 1.12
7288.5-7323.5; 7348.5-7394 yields 1.16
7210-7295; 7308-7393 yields 1.06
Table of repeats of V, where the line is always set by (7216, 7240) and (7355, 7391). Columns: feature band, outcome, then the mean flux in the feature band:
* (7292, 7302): 1.0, 1.68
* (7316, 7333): 0.4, 1.85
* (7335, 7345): 0.3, 1.84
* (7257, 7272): 0.0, 1.84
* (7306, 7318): 1.4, 1.67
